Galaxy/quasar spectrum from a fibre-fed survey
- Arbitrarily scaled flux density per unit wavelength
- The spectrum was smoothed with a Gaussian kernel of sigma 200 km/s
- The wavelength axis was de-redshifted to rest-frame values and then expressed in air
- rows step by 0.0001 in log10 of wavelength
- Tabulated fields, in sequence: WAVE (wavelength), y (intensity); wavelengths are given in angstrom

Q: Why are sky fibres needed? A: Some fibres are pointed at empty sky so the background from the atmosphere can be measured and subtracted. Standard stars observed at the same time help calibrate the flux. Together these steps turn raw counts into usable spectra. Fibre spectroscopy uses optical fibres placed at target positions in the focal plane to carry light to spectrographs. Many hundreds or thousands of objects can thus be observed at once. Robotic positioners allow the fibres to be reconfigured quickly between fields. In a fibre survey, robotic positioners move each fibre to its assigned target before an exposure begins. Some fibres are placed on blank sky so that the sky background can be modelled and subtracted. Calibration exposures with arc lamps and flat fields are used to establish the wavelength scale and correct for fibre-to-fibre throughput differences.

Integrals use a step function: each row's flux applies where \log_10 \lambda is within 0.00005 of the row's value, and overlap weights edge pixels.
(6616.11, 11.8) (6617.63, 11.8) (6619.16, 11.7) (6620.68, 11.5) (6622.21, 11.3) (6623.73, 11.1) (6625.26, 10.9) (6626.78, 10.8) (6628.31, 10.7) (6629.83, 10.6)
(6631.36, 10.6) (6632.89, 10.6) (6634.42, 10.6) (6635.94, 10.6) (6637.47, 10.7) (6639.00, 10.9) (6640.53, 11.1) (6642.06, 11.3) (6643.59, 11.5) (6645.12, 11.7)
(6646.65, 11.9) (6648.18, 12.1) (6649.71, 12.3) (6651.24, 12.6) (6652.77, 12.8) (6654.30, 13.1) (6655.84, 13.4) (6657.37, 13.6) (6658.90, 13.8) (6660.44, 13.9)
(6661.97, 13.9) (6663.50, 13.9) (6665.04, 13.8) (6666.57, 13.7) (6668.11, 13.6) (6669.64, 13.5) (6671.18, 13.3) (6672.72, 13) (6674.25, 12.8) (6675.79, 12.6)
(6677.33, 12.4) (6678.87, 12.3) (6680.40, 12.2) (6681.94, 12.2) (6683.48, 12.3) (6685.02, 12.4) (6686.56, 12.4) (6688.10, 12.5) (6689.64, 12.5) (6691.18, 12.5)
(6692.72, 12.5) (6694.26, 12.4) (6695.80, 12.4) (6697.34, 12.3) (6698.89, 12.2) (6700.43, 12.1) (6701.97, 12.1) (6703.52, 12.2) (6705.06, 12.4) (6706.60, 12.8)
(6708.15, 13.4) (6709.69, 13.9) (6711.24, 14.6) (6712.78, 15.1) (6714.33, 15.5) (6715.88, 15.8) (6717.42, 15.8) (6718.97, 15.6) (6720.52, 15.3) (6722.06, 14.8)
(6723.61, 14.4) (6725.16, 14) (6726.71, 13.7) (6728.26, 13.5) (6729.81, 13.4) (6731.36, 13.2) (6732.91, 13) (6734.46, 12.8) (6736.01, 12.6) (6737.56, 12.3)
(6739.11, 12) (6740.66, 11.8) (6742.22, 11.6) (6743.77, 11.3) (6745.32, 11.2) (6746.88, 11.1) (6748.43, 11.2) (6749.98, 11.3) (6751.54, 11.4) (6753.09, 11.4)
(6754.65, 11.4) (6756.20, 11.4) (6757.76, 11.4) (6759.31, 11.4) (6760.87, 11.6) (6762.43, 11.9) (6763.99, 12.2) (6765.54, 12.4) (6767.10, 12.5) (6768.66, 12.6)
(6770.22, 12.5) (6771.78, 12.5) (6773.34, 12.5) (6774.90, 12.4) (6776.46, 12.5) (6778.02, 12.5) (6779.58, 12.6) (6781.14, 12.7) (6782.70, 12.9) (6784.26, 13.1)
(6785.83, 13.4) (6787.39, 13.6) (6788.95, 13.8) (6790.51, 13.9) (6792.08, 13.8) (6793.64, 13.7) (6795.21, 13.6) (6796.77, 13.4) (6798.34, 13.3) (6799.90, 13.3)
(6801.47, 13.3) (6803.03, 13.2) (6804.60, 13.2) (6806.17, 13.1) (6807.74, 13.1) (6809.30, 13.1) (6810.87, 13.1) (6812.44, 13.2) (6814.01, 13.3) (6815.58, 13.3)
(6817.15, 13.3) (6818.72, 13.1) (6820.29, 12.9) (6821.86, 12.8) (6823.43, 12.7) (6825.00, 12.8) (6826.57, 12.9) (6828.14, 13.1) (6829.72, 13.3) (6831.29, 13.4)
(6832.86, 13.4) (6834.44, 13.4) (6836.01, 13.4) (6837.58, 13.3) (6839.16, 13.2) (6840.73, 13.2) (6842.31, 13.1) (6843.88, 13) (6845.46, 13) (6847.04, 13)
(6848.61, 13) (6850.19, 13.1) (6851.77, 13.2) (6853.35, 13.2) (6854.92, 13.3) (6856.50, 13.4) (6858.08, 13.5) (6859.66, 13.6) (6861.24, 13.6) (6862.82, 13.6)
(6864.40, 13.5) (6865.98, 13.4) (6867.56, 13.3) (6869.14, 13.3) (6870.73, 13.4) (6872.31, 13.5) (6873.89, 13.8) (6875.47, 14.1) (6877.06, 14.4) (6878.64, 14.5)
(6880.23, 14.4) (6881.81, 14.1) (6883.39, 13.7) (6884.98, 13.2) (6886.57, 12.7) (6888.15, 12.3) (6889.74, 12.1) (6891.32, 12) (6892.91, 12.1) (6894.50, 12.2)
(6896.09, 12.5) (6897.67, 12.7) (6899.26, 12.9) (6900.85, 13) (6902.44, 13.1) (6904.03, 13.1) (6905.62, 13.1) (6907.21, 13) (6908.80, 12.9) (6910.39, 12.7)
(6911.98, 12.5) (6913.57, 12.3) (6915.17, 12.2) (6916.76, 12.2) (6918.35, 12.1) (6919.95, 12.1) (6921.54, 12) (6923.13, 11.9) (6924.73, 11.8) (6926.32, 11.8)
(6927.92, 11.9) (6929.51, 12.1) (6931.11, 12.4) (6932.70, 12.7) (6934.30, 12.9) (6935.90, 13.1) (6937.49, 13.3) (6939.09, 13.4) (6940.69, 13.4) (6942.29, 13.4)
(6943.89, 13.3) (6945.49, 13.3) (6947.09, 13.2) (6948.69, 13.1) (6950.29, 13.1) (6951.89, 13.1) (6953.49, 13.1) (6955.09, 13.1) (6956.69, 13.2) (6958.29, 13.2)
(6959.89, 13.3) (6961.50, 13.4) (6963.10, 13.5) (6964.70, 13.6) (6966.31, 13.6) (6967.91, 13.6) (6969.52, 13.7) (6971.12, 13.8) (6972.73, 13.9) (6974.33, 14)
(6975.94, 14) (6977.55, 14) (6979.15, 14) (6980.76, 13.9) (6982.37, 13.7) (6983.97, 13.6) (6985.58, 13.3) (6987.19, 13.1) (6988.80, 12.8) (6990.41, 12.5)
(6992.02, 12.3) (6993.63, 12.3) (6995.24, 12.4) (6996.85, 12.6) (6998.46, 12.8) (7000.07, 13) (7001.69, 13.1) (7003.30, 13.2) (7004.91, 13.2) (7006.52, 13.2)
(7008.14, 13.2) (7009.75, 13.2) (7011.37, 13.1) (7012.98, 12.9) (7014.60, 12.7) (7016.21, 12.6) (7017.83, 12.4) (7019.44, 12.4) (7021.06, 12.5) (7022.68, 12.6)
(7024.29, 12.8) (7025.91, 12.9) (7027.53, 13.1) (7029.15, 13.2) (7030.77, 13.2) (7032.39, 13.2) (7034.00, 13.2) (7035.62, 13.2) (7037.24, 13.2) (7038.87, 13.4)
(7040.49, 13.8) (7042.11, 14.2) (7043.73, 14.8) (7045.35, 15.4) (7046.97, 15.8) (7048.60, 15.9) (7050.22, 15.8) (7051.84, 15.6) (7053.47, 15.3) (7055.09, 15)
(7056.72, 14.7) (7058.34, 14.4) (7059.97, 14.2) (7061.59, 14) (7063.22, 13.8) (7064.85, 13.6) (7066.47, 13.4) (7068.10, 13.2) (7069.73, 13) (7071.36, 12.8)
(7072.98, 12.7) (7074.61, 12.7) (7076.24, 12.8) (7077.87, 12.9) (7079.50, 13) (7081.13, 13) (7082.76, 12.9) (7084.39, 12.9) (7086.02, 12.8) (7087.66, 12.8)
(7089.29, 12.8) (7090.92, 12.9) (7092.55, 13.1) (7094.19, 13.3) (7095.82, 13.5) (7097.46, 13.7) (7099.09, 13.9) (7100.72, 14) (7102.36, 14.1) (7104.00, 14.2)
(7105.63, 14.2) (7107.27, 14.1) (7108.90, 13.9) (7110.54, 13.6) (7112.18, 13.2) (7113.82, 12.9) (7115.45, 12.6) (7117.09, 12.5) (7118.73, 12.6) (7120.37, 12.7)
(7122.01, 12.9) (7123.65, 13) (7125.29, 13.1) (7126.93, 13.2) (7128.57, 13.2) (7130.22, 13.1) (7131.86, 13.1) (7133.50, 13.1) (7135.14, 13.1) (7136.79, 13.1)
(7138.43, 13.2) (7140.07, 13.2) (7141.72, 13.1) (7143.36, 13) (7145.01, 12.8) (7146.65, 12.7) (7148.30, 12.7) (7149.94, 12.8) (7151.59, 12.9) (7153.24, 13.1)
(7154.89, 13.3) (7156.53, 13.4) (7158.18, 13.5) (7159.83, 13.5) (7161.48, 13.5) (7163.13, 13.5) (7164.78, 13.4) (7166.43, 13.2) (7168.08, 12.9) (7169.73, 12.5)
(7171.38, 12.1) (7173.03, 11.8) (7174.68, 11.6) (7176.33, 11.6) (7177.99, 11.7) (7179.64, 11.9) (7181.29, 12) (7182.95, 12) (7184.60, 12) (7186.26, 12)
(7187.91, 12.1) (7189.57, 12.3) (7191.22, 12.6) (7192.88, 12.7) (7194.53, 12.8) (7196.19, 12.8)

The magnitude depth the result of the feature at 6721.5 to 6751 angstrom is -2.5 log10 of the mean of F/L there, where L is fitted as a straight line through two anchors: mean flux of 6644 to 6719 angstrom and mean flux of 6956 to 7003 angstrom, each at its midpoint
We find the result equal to 0.05 mag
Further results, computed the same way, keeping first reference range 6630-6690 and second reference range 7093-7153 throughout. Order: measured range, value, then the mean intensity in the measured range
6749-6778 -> 0.05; 12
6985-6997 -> 0.03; 12.7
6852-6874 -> -0.06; 13.4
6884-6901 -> 0.03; 12.5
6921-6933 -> 0.07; 12.1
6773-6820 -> -0.04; 13.2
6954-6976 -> -0.05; 13.5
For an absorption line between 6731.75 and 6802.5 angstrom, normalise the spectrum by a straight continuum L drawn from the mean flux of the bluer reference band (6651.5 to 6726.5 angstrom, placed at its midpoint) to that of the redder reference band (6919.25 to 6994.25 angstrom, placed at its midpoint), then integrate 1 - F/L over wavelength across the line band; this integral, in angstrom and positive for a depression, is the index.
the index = 4.44 angstrom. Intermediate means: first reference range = 13.3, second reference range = 13.1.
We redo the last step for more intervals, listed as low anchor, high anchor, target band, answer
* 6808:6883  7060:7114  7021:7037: 0.4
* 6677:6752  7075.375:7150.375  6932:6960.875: -0.3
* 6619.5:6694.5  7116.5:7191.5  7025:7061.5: -4.6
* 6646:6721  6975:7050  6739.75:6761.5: 3.0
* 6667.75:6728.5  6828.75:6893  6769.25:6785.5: 0.8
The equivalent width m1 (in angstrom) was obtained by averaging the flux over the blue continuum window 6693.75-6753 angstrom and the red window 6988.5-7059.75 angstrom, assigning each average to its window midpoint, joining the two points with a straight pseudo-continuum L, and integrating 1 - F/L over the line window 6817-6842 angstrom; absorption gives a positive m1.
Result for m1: 0.1 angstrom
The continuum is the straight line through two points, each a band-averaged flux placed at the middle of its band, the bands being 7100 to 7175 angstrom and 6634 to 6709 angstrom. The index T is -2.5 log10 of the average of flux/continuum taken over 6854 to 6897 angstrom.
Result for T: -0.04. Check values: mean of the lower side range 12.5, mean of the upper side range 13.1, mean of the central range 13.3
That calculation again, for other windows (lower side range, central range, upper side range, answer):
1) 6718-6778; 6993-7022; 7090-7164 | 0.02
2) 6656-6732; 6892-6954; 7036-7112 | 0.08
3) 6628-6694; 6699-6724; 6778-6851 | -0.12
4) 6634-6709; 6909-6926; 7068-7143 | 0.06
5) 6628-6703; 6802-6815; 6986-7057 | -0.03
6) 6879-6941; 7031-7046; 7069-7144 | -0.06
